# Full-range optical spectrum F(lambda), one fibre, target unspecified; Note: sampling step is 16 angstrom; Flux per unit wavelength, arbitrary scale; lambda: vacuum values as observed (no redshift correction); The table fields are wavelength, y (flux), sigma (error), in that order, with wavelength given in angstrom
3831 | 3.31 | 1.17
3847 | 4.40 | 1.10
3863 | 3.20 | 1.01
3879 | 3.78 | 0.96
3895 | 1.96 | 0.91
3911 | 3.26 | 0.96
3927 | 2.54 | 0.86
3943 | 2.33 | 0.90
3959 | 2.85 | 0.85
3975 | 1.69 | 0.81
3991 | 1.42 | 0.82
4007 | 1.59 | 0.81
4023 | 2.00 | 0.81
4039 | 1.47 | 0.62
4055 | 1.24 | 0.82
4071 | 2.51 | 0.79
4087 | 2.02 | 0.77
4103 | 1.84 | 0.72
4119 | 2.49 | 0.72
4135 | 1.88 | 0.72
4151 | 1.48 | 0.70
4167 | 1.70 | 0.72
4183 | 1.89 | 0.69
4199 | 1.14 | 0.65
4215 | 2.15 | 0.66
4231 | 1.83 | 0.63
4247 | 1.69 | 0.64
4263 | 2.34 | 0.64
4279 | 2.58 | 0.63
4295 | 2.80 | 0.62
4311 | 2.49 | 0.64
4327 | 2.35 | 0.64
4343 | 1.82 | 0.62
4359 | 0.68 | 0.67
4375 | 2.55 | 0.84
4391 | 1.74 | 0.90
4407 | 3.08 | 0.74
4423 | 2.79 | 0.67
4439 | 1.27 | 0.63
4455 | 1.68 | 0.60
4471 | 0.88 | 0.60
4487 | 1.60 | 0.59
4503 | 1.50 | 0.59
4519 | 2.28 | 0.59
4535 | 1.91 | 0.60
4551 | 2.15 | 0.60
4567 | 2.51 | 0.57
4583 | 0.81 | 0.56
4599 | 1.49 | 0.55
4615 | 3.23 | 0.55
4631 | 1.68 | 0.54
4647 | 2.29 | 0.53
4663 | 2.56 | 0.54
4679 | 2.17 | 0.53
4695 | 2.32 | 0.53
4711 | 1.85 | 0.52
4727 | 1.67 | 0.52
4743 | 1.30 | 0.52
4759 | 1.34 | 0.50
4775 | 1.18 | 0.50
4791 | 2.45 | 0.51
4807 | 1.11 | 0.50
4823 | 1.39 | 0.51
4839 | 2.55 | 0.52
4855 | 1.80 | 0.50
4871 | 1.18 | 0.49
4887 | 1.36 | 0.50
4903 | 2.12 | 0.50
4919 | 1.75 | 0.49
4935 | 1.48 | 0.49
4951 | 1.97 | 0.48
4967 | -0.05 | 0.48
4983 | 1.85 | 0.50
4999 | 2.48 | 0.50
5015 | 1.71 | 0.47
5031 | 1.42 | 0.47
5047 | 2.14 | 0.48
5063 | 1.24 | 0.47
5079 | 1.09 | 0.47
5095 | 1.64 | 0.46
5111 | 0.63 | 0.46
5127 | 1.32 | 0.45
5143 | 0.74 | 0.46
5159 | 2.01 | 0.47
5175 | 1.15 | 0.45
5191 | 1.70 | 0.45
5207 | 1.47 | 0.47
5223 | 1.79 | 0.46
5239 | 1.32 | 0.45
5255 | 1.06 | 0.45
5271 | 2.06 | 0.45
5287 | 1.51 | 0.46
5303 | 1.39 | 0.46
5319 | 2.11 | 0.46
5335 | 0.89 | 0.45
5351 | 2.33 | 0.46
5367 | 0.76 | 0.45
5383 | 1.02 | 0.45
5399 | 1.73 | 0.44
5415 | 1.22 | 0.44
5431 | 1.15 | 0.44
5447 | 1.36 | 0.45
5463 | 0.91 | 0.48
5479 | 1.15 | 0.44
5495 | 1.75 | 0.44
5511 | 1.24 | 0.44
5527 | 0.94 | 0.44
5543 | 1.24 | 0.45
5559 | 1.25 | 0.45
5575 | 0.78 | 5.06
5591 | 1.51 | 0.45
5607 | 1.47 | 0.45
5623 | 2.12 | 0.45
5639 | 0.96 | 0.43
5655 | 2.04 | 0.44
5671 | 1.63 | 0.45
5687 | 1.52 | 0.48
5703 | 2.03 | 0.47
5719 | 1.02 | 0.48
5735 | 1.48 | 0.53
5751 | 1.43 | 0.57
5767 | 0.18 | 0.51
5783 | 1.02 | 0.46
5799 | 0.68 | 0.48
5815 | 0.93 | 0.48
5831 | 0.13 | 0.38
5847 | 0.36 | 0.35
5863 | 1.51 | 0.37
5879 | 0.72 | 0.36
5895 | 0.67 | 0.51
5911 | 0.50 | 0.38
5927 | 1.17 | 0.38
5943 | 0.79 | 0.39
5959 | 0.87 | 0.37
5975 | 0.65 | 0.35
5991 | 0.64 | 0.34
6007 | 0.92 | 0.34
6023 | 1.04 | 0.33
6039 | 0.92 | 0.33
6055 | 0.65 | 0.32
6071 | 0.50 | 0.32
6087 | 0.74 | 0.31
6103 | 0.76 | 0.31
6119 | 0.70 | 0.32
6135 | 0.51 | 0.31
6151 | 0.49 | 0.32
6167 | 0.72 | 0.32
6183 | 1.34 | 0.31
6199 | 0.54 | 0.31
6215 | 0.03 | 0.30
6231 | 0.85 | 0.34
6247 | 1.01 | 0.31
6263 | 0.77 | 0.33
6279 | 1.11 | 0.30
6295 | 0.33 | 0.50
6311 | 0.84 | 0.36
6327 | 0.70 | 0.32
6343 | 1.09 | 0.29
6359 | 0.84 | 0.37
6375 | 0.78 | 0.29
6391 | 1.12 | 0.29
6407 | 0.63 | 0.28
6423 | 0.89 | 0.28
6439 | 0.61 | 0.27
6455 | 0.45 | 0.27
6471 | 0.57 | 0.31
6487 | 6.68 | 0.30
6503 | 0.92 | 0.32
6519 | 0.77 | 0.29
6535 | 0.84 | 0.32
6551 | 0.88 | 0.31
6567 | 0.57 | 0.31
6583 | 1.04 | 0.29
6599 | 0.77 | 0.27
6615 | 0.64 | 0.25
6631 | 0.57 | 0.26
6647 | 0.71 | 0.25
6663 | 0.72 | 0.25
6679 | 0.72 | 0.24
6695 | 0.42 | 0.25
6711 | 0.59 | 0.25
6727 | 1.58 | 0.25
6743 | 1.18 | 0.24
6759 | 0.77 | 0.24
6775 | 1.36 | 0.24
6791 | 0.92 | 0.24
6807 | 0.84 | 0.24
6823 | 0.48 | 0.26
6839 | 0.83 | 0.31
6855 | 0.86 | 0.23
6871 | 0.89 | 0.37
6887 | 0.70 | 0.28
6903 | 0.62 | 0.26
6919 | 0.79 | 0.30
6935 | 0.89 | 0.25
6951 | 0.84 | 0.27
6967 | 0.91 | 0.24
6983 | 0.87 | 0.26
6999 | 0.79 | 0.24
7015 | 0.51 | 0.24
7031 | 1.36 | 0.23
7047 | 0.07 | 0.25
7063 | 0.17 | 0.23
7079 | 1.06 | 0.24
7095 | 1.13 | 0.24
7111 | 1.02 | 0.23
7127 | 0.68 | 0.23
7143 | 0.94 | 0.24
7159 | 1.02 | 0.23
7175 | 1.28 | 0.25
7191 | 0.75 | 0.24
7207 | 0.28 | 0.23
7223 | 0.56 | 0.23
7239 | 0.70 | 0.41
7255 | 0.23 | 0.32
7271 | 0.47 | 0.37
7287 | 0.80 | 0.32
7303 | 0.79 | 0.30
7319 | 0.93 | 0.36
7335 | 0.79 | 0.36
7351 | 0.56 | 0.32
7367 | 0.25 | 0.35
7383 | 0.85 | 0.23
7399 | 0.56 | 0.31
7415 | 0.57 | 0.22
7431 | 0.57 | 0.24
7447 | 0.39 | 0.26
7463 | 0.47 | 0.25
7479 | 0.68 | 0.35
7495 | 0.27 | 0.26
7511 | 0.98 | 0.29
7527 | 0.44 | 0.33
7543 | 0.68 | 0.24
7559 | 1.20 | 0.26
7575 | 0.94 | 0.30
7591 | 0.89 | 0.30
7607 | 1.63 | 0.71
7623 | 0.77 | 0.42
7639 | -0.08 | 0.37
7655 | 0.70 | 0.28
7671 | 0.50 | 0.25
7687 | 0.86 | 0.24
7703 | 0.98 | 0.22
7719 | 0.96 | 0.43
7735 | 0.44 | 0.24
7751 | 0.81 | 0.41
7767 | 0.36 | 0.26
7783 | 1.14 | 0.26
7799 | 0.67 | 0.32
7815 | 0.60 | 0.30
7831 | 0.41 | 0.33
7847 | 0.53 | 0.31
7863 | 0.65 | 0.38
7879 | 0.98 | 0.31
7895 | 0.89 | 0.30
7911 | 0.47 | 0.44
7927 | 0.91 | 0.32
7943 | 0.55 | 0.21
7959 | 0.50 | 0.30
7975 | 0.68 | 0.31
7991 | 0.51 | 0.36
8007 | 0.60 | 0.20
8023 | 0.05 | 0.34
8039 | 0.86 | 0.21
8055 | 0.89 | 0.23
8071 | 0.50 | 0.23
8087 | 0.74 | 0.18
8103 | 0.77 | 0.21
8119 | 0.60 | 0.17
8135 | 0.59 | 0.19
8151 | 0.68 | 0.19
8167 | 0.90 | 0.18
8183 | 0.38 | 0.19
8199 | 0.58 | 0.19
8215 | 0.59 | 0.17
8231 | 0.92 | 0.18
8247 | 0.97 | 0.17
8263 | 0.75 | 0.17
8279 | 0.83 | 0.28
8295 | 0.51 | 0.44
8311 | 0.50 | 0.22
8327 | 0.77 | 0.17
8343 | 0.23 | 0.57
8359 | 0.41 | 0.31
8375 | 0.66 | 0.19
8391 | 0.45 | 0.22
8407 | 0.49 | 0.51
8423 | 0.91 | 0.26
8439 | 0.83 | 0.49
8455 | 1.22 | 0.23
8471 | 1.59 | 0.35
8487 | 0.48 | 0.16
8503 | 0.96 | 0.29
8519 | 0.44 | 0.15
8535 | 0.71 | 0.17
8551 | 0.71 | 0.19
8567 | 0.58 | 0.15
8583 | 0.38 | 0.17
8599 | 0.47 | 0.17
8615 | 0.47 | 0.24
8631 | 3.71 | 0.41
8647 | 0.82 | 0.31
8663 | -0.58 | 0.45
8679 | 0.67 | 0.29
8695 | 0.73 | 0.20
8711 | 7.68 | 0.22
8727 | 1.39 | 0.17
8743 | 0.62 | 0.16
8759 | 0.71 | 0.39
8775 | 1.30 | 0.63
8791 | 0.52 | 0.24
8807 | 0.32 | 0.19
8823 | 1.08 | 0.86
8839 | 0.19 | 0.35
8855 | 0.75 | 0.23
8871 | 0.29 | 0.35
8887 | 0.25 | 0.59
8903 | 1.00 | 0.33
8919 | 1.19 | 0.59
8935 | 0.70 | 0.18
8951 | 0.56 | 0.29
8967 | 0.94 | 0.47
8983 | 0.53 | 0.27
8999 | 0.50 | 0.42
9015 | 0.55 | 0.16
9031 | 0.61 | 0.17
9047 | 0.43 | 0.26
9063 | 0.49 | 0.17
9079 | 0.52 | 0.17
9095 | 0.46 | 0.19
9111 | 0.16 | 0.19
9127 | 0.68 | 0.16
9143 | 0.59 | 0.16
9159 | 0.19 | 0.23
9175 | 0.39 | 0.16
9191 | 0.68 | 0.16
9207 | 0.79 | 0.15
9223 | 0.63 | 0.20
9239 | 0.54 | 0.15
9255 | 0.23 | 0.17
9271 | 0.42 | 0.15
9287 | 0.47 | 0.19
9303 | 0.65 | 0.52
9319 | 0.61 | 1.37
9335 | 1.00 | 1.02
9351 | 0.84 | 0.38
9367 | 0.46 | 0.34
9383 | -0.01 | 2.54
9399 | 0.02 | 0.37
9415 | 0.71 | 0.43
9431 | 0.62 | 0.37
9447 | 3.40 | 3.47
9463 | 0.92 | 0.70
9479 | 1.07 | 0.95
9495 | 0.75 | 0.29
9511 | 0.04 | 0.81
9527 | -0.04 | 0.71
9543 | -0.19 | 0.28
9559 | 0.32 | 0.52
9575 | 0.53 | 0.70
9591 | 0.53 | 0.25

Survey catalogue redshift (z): 0.740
